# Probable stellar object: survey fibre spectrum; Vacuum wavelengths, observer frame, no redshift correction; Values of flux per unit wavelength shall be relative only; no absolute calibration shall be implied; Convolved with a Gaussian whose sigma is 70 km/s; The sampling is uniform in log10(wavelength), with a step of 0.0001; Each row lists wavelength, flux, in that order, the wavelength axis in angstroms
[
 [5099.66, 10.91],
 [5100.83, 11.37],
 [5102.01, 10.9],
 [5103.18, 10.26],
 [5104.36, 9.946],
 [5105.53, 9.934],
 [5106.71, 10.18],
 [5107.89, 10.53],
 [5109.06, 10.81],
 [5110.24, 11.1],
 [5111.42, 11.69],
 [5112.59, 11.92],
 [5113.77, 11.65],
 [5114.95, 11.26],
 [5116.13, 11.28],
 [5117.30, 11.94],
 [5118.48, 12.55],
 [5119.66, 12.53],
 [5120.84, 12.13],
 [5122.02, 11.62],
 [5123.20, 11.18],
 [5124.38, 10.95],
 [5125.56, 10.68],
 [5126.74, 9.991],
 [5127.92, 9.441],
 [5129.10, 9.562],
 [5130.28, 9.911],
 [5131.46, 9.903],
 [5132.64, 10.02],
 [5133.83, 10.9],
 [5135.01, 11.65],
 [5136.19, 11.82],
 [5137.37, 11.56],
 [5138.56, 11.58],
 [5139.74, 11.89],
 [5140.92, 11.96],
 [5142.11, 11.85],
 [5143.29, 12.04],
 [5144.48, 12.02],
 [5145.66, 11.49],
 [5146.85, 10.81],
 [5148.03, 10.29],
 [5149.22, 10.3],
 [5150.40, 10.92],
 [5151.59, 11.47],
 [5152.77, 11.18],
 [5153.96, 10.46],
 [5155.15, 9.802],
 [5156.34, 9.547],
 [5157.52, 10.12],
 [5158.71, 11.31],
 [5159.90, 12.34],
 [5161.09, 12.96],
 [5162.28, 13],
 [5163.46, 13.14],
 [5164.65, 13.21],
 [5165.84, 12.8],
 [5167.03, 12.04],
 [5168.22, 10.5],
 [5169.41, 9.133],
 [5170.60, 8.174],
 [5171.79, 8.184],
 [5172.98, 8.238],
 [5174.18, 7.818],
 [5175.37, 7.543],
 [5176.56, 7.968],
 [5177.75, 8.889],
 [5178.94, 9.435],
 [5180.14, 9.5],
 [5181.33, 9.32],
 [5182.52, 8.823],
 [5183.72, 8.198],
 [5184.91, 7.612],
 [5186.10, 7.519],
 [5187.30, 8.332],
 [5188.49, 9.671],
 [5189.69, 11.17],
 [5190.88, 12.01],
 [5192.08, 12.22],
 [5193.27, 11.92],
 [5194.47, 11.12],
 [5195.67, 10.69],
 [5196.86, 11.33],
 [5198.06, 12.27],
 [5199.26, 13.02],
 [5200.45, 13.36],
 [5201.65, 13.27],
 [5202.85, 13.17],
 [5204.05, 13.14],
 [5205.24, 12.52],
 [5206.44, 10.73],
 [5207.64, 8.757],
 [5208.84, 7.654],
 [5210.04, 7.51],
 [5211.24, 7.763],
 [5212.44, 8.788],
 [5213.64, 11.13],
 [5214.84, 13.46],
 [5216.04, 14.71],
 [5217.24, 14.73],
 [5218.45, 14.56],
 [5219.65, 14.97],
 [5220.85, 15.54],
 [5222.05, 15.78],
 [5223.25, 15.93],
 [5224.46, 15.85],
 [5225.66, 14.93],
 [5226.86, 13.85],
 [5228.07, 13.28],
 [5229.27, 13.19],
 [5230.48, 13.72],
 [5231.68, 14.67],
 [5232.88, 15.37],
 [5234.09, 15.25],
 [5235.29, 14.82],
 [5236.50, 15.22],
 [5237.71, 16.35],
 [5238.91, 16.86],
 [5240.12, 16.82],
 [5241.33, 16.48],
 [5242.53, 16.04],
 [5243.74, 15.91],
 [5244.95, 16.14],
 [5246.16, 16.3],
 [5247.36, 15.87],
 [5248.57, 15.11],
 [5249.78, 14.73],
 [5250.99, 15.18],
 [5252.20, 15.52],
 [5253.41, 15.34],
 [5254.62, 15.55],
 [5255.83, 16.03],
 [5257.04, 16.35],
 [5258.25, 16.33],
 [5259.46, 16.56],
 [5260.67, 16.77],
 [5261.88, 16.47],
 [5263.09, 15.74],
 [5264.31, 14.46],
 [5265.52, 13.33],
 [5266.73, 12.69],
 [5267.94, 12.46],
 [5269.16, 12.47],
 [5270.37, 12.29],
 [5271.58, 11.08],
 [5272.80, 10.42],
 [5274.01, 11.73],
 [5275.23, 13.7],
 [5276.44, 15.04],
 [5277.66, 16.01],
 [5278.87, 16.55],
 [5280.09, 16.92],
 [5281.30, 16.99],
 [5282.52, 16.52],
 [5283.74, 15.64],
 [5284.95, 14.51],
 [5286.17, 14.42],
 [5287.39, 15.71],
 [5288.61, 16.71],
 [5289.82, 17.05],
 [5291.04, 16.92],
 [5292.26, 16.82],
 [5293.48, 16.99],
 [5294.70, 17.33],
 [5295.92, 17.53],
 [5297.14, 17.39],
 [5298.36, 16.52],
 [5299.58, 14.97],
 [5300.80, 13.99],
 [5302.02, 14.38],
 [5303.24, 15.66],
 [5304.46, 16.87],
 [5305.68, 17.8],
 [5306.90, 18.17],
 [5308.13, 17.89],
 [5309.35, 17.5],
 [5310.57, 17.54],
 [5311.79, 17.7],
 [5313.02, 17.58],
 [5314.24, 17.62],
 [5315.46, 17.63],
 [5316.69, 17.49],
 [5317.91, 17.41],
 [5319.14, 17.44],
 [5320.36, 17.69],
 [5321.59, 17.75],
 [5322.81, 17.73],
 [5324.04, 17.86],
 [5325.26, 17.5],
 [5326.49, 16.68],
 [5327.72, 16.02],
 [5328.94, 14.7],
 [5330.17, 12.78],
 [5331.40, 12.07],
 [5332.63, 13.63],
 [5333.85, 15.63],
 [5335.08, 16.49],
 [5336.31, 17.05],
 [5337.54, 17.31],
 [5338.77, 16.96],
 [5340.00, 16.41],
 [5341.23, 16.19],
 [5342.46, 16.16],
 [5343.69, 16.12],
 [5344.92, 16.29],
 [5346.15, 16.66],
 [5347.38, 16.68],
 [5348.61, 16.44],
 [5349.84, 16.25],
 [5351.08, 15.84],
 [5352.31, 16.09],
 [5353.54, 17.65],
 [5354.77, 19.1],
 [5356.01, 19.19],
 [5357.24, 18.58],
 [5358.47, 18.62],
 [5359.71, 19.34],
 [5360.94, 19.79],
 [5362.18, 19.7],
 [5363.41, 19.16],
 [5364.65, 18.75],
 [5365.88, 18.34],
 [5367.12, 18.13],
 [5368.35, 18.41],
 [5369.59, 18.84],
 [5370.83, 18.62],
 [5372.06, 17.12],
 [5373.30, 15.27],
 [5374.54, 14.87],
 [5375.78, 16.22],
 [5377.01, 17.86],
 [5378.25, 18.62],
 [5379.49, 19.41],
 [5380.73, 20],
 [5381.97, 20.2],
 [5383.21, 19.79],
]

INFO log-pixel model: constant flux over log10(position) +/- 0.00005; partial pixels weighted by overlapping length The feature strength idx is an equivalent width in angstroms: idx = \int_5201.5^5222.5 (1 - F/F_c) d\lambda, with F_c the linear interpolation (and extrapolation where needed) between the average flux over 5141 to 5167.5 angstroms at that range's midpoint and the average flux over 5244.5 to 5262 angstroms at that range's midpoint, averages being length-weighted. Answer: 3.0 angstroms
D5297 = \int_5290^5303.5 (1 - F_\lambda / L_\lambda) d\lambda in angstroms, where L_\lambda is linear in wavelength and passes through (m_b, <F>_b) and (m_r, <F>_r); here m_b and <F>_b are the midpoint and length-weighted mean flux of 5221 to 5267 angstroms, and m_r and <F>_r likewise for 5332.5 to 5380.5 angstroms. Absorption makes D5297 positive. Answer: 0.08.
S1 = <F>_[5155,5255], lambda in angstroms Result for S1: 12.4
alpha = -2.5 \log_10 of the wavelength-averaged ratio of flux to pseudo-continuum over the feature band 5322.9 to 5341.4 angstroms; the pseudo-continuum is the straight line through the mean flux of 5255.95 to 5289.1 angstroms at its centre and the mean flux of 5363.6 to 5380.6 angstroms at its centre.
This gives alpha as 0.05 mag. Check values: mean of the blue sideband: 14.7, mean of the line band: 15.9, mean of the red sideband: 17.8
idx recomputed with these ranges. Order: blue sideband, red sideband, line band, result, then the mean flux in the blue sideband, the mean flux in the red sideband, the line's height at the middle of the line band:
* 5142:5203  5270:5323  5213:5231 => -2.14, 10.6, 16.2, 12.8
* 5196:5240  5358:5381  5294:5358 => 0.37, 13.3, 18.2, 16.8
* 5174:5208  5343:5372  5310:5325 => -1.39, 10.4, 17.9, 16.1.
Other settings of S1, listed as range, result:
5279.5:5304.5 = 16.2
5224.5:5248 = 15.3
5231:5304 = 15.4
